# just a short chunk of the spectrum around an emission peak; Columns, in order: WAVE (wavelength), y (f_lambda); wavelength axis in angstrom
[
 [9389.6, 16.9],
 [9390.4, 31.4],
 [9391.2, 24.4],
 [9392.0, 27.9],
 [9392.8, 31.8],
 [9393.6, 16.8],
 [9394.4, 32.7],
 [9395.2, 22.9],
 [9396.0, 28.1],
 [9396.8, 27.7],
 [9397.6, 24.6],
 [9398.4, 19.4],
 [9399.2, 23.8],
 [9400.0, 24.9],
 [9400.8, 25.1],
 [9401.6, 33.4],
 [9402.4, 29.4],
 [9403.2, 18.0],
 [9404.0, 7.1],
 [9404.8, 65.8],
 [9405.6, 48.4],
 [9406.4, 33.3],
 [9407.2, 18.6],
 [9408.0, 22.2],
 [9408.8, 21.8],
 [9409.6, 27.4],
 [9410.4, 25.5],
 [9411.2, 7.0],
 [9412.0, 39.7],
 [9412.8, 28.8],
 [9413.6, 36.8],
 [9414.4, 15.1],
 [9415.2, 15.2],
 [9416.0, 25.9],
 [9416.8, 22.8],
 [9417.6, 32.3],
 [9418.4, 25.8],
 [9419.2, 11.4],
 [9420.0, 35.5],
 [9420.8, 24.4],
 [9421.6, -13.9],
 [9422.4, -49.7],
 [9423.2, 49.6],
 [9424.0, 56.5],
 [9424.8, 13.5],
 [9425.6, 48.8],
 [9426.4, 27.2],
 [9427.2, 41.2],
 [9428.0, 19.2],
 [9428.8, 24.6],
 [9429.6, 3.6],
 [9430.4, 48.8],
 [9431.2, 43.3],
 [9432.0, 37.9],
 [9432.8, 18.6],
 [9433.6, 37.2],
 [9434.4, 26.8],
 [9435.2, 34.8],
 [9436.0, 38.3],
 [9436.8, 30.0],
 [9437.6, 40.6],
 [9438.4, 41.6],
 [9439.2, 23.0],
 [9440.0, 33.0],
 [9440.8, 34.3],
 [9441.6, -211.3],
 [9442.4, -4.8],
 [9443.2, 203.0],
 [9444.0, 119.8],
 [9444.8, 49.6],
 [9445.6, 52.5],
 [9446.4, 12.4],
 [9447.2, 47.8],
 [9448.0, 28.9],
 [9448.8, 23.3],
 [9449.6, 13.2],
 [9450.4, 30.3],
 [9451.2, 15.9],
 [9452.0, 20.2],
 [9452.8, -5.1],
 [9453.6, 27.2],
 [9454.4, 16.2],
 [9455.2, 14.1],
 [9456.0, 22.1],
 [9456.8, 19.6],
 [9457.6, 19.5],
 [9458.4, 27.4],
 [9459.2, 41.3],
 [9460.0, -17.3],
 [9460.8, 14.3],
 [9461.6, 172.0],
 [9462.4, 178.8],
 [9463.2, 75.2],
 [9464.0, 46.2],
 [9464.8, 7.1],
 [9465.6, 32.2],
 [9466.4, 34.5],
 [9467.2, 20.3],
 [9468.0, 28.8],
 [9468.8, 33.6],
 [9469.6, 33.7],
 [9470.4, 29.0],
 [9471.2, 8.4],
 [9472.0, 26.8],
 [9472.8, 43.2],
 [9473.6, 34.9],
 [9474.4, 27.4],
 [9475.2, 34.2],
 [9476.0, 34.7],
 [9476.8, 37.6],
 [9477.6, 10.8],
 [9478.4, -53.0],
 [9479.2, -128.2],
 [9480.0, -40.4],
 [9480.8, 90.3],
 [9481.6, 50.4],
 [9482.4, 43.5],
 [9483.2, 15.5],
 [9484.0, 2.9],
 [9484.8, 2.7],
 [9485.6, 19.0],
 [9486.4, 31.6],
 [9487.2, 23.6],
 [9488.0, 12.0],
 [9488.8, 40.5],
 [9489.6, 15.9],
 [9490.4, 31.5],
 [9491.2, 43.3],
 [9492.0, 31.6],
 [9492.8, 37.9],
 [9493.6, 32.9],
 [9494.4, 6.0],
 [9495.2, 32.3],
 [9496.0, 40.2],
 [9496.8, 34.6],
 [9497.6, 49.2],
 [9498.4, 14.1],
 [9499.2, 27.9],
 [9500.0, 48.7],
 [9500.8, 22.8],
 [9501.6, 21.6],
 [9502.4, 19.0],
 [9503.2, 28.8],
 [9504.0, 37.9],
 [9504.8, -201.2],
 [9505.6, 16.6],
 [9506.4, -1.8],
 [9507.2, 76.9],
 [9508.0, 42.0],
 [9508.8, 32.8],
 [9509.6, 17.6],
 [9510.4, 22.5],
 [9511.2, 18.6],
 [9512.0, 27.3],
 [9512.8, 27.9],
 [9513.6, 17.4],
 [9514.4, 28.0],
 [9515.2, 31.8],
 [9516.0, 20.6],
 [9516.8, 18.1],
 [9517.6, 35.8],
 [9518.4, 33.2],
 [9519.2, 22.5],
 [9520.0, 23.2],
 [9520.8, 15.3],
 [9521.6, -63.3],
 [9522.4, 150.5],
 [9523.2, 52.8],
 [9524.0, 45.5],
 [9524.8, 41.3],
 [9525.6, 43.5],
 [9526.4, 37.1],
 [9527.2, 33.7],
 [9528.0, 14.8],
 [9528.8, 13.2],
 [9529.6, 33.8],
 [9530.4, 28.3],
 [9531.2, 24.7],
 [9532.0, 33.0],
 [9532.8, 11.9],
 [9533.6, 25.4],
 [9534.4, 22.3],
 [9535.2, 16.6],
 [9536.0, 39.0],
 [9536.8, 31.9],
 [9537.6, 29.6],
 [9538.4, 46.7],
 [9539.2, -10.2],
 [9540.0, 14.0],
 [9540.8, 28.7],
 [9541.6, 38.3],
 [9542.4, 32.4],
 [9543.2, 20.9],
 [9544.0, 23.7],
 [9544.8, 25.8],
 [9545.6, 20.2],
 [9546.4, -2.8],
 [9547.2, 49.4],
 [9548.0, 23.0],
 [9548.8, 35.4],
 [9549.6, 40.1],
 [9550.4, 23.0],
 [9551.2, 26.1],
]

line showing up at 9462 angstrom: H-gamma 4340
